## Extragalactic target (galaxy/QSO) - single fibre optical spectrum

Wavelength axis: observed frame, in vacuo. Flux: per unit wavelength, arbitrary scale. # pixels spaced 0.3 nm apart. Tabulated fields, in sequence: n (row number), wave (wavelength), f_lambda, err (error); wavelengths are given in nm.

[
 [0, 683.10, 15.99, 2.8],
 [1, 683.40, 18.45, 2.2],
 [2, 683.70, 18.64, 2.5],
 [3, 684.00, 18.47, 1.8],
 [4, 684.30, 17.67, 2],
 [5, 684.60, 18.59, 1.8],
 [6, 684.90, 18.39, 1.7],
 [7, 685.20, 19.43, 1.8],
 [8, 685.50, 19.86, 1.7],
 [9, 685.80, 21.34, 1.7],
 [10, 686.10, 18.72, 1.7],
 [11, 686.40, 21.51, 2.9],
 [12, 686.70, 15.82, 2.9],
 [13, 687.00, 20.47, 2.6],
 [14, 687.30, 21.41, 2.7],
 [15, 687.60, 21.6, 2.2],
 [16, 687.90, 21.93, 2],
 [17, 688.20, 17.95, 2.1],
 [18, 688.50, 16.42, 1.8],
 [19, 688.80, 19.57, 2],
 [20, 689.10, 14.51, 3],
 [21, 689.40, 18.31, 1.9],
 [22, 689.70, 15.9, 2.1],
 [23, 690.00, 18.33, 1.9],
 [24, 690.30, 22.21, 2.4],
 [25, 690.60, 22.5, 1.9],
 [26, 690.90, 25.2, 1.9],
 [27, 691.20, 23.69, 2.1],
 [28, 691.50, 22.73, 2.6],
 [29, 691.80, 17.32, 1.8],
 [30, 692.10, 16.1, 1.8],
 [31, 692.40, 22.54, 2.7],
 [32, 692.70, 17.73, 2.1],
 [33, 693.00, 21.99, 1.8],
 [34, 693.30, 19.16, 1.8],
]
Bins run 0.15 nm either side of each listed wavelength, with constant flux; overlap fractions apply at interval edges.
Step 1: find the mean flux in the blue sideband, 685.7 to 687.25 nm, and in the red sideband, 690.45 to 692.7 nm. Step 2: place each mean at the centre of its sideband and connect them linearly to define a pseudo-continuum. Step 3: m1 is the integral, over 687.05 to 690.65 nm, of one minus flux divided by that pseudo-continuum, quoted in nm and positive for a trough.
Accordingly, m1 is 0.21 nm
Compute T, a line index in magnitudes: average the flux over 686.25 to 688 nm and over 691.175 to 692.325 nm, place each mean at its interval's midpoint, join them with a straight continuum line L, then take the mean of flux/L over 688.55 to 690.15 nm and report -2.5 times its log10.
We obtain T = 0.16 mag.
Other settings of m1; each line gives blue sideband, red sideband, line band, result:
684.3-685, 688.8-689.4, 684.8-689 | -0.49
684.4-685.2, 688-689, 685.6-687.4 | -0.15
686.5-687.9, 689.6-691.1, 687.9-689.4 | 0.21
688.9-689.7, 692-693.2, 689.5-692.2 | -0.37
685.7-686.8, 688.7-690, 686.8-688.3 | -0.17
